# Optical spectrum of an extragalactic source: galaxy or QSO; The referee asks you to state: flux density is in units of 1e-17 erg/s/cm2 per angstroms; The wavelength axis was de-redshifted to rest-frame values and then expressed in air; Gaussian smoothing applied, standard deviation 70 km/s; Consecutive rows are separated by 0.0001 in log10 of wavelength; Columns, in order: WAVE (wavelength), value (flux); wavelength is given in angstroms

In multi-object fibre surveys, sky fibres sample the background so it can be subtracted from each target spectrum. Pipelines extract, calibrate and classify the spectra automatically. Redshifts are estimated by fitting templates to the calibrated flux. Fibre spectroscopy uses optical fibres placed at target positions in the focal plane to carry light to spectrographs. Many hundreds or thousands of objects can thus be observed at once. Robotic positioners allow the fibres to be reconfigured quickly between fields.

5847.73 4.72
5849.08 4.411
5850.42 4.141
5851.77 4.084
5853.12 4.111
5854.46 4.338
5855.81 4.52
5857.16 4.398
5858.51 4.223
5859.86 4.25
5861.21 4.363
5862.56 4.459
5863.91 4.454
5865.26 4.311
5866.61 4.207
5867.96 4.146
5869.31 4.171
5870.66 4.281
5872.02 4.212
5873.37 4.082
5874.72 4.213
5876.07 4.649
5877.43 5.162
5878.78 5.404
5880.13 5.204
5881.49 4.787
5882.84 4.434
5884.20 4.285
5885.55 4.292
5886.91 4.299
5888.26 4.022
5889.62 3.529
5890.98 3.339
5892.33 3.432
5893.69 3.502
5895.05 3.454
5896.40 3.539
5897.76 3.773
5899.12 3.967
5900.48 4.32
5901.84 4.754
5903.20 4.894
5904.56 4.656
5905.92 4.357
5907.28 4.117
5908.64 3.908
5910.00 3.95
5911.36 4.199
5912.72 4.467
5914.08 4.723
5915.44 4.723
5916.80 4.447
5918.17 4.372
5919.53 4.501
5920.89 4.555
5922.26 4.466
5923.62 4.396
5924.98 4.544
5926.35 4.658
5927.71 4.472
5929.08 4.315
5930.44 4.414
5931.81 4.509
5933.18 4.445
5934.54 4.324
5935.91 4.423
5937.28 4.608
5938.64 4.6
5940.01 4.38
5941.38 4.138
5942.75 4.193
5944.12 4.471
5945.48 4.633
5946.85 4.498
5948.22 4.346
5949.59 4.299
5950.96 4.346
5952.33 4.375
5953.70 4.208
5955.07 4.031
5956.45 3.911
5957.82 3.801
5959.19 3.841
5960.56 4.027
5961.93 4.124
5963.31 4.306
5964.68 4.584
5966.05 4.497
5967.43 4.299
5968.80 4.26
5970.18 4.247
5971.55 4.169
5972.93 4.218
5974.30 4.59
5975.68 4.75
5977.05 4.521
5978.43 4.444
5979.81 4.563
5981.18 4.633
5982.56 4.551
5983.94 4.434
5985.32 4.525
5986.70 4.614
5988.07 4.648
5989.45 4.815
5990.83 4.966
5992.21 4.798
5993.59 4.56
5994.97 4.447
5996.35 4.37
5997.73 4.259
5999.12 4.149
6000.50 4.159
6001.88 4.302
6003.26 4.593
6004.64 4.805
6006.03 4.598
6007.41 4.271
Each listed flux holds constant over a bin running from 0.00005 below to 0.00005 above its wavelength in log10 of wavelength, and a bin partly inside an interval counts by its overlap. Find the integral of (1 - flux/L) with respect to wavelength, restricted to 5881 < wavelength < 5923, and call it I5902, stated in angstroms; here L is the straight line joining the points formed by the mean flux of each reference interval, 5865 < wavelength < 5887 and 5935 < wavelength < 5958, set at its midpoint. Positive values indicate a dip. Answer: 2.2 angstroms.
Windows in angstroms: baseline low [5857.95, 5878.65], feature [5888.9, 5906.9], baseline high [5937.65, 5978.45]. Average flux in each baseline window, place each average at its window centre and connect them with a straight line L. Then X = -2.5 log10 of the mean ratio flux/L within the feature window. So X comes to 0.10 mag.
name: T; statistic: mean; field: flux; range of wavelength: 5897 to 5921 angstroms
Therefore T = 4.36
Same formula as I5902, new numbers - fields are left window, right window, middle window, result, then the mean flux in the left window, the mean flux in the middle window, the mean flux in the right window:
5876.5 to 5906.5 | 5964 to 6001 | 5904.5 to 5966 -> 0.2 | 4.25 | 4.35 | 4.49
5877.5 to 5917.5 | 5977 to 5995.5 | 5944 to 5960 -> 0.9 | 4.25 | 4.22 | 4.61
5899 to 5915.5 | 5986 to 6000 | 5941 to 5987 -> 1.7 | 4.39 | 4.34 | 4.56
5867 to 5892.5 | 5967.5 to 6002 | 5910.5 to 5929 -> -0.4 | 4.33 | 4.49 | 4.48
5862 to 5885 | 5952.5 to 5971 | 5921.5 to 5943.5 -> -0.8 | 4.5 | 4.43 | 4.17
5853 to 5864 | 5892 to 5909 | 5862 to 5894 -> -0.6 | 4.35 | 4.29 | 4.07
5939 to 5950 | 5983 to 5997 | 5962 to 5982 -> 0.4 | 4.38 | 4.43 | 4.62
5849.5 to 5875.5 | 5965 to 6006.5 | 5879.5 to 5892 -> 0.3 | 4.27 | 4.22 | 4.49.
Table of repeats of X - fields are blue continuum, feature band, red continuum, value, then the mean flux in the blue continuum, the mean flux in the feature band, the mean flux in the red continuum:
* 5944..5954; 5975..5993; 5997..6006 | -0.06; 4.4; 4.64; 4.39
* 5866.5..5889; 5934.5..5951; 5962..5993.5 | 0.02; 4.47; 4.41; 4.51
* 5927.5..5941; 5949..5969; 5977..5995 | 0.08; 4.44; 4.19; 4.62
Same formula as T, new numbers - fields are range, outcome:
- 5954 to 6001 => 4.38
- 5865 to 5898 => 4.19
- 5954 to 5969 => 4.15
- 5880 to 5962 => 4.27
